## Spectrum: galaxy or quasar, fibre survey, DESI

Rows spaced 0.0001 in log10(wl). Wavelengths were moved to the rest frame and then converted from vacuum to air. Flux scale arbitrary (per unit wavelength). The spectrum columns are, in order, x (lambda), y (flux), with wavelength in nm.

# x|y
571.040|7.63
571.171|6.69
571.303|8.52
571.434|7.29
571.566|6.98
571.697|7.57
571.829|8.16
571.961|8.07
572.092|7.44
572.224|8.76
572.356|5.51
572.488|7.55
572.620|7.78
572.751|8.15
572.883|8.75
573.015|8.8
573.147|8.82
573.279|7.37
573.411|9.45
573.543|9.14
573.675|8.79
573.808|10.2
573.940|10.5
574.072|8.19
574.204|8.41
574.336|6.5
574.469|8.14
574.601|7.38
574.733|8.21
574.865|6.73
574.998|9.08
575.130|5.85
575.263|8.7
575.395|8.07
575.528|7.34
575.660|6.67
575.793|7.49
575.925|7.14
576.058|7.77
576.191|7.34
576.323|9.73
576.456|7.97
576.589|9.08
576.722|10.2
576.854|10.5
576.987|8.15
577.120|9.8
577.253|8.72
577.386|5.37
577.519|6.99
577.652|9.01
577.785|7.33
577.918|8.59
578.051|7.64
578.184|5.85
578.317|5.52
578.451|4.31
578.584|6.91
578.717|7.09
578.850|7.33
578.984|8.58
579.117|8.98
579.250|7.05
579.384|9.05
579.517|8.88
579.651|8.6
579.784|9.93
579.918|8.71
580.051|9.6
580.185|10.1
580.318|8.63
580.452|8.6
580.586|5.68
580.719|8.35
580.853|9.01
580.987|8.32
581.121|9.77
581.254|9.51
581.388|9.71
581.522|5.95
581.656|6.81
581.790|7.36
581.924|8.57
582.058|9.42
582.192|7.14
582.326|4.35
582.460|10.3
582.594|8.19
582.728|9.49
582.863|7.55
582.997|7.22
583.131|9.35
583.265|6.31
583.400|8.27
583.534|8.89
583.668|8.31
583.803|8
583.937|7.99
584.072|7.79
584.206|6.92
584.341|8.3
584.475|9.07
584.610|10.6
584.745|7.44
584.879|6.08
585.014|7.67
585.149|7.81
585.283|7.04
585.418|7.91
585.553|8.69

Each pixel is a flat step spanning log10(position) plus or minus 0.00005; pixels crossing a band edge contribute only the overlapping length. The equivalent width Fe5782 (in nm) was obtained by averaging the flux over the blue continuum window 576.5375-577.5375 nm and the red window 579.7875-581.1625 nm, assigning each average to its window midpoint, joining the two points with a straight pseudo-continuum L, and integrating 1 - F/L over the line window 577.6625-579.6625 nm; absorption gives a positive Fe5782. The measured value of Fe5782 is 0.28 nm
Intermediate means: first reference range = 8.67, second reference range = 8.71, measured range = 7.46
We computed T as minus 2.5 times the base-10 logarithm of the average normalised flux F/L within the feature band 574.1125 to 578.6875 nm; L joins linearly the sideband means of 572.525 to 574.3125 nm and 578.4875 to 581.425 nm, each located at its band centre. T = 0.12 mag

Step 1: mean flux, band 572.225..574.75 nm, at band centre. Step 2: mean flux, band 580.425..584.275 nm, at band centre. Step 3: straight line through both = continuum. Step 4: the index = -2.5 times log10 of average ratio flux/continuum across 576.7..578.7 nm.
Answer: 0.082 mag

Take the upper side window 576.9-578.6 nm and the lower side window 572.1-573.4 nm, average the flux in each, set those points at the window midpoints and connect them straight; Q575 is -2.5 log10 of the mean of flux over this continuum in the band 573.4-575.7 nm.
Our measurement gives -0.06 mag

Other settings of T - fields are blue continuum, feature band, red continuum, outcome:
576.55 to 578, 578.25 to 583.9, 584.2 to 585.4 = 0.02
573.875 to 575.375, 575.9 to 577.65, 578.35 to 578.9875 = -0.16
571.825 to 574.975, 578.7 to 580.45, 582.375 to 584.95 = -0.06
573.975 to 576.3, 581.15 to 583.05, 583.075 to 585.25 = -0.01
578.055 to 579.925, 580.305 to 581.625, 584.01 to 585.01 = -0.08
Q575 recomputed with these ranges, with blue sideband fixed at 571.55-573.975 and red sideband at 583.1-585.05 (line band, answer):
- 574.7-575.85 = 0.10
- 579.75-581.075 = -0.07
